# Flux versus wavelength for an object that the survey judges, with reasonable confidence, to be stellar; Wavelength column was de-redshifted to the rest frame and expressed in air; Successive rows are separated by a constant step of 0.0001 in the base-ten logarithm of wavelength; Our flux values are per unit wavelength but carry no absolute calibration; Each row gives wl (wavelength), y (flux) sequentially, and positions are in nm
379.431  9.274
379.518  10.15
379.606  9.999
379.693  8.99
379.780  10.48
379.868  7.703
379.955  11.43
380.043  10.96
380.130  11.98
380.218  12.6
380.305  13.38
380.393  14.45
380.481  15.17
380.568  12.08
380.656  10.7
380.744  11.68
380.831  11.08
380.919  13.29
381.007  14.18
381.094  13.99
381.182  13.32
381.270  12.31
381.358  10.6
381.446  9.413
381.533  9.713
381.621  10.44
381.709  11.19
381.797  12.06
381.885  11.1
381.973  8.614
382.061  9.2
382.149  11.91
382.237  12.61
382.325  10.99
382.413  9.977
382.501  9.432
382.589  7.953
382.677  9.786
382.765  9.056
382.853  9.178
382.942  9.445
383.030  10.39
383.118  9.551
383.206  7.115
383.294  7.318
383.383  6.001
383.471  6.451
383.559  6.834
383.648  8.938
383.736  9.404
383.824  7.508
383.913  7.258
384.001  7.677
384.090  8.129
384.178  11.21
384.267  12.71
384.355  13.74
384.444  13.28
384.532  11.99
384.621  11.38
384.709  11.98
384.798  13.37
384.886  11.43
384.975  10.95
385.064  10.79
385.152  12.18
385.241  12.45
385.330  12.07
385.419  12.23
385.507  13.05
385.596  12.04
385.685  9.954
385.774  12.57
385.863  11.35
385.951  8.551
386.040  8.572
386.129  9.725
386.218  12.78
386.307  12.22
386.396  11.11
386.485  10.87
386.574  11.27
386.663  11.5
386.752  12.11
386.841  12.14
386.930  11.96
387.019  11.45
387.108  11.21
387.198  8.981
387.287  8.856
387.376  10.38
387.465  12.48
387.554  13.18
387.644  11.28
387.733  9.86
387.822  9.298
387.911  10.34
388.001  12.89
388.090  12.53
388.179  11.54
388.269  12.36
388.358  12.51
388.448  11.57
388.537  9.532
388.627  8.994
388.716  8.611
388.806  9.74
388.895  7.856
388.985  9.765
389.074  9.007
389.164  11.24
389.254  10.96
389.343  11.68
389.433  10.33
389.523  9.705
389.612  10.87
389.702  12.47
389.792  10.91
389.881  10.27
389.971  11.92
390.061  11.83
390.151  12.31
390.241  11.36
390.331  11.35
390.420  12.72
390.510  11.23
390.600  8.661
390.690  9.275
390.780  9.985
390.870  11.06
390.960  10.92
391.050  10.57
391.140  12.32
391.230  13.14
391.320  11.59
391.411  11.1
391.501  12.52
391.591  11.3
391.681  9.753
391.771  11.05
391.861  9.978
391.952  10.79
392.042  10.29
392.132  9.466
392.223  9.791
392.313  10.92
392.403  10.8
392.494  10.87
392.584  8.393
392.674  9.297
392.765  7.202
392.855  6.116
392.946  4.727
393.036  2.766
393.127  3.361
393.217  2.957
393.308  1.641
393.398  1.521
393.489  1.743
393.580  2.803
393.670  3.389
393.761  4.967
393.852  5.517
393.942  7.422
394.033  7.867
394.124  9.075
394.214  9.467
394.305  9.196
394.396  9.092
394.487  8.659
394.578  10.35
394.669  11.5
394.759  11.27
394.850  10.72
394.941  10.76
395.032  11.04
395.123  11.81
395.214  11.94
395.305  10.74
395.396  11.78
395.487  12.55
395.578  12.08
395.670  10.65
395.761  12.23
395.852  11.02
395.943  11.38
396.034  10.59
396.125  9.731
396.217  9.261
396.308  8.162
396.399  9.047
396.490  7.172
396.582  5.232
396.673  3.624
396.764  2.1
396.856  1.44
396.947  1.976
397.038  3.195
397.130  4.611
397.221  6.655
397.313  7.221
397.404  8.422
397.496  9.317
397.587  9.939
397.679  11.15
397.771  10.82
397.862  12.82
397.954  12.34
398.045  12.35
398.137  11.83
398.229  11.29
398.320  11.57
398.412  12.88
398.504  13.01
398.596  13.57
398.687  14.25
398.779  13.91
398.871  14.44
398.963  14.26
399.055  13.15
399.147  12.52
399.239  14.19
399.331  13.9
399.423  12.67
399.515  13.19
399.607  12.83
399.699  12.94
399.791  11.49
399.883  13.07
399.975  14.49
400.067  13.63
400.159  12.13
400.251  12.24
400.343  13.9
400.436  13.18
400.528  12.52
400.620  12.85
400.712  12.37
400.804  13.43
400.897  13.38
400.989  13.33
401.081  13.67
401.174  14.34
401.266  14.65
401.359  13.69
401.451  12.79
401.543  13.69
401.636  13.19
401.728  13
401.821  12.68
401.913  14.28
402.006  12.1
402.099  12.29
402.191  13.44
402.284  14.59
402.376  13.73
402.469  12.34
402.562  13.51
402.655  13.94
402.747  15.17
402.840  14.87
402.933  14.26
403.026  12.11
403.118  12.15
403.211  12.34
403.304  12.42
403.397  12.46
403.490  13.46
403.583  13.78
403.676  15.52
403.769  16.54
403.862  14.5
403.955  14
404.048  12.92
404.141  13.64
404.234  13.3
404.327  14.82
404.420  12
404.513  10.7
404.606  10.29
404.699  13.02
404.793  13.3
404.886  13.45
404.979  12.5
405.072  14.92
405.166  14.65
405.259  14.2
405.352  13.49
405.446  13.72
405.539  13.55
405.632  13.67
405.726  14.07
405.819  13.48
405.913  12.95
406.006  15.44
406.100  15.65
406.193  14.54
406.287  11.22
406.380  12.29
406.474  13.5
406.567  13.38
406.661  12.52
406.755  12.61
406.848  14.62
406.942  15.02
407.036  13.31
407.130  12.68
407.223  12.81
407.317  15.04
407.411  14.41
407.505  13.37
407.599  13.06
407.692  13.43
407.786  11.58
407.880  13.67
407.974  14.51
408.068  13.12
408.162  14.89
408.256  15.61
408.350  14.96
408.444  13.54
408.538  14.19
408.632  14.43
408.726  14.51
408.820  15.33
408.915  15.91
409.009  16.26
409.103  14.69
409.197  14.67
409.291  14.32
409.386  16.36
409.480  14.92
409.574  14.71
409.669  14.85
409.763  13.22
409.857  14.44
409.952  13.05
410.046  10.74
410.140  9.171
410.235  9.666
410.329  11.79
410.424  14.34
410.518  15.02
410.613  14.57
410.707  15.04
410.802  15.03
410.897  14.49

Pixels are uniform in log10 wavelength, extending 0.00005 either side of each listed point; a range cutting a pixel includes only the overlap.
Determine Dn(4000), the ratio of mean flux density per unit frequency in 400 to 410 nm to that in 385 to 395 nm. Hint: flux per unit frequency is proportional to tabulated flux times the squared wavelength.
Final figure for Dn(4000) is 1.49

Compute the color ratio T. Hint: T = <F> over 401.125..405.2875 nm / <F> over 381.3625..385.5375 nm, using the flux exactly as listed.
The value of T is 1.32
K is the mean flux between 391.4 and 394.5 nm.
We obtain 7.54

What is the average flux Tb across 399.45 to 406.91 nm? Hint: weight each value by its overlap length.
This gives 13.4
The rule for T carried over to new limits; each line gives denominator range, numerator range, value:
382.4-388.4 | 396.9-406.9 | 1.21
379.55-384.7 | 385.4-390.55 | 1.05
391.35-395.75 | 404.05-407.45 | 1.56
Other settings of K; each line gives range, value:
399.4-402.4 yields 13.2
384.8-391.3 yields 11.1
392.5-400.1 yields 9.35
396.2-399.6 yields 9.98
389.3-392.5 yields 11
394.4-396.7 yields 10.2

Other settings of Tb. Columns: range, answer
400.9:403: 13.6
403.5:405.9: 13.6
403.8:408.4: 13.6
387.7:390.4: 10.8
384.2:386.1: 11.7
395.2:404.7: 11.9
